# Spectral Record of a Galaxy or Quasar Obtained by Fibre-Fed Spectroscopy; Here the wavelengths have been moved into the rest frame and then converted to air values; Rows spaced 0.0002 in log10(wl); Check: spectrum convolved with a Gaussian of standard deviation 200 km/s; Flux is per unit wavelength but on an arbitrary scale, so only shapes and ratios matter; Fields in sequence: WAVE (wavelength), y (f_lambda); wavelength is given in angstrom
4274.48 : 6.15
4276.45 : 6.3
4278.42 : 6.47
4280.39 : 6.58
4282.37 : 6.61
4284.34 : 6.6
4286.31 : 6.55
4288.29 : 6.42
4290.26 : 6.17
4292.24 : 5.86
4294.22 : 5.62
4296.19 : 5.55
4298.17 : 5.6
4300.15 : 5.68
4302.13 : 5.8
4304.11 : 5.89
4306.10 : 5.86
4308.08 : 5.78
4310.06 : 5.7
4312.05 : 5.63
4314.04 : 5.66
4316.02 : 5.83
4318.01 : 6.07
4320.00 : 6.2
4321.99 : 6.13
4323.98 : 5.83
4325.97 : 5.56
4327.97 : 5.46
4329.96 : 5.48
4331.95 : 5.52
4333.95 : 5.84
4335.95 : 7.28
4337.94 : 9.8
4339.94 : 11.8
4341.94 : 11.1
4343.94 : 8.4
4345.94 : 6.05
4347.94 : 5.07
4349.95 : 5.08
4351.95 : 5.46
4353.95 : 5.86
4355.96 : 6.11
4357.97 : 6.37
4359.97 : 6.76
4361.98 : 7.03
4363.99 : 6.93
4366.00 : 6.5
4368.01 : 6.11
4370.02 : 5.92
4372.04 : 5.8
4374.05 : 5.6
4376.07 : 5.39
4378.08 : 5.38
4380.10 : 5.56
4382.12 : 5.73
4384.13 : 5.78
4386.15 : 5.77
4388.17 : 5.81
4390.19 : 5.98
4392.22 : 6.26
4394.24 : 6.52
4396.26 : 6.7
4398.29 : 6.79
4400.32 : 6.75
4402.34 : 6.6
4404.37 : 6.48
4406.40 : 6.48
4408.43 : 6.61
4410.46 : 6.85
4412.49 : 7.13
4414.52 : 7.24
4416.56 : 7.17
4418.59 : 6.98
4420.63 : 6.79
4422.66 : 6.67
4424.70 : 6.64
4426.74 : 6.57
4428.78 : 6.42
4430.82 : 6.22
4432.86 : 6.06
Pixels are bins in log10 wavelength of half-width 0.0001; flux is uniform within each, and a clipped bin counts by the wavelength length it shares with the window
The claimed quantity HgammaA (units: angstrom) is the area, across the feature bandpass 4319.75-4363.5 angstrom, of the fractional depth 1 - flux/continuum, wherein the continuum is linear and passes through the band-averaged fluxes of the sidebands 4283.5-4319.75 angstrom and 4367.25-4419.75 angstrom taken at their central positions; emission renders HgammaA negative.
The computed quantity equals -4.9 angstrom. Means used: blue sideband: 5.91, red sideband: 6.29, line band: 6.75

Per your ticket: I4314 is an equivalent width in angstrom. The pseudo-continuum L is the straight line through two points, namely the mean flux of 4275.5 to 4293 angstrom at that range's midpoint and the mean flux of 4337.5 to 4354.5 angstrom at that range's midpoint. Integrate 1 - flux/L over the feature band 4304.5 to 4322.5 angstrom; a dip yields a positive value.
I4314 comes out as 2.8 angstrom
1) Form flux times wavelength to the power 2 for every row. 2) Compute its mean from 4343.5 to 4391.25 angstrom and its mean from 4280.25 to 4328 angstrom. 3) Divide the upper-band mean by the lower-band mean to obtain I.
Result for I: 1.04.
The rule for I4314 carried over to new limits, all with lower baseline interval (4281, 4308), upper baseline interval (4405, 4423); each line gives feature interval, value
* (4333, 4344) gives -4.8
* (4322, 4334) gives 1.2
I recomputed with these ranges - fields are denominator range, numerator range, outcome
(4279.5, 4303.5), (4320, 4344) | 1.22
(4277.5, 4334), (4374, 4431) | 1.13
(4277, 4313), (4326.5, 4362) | 1.17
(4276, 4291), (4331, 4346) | 1.33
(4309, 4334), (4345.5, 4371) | 1.08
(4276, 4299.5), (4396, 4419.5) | 1.17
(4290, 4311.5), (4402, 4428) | 1.24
